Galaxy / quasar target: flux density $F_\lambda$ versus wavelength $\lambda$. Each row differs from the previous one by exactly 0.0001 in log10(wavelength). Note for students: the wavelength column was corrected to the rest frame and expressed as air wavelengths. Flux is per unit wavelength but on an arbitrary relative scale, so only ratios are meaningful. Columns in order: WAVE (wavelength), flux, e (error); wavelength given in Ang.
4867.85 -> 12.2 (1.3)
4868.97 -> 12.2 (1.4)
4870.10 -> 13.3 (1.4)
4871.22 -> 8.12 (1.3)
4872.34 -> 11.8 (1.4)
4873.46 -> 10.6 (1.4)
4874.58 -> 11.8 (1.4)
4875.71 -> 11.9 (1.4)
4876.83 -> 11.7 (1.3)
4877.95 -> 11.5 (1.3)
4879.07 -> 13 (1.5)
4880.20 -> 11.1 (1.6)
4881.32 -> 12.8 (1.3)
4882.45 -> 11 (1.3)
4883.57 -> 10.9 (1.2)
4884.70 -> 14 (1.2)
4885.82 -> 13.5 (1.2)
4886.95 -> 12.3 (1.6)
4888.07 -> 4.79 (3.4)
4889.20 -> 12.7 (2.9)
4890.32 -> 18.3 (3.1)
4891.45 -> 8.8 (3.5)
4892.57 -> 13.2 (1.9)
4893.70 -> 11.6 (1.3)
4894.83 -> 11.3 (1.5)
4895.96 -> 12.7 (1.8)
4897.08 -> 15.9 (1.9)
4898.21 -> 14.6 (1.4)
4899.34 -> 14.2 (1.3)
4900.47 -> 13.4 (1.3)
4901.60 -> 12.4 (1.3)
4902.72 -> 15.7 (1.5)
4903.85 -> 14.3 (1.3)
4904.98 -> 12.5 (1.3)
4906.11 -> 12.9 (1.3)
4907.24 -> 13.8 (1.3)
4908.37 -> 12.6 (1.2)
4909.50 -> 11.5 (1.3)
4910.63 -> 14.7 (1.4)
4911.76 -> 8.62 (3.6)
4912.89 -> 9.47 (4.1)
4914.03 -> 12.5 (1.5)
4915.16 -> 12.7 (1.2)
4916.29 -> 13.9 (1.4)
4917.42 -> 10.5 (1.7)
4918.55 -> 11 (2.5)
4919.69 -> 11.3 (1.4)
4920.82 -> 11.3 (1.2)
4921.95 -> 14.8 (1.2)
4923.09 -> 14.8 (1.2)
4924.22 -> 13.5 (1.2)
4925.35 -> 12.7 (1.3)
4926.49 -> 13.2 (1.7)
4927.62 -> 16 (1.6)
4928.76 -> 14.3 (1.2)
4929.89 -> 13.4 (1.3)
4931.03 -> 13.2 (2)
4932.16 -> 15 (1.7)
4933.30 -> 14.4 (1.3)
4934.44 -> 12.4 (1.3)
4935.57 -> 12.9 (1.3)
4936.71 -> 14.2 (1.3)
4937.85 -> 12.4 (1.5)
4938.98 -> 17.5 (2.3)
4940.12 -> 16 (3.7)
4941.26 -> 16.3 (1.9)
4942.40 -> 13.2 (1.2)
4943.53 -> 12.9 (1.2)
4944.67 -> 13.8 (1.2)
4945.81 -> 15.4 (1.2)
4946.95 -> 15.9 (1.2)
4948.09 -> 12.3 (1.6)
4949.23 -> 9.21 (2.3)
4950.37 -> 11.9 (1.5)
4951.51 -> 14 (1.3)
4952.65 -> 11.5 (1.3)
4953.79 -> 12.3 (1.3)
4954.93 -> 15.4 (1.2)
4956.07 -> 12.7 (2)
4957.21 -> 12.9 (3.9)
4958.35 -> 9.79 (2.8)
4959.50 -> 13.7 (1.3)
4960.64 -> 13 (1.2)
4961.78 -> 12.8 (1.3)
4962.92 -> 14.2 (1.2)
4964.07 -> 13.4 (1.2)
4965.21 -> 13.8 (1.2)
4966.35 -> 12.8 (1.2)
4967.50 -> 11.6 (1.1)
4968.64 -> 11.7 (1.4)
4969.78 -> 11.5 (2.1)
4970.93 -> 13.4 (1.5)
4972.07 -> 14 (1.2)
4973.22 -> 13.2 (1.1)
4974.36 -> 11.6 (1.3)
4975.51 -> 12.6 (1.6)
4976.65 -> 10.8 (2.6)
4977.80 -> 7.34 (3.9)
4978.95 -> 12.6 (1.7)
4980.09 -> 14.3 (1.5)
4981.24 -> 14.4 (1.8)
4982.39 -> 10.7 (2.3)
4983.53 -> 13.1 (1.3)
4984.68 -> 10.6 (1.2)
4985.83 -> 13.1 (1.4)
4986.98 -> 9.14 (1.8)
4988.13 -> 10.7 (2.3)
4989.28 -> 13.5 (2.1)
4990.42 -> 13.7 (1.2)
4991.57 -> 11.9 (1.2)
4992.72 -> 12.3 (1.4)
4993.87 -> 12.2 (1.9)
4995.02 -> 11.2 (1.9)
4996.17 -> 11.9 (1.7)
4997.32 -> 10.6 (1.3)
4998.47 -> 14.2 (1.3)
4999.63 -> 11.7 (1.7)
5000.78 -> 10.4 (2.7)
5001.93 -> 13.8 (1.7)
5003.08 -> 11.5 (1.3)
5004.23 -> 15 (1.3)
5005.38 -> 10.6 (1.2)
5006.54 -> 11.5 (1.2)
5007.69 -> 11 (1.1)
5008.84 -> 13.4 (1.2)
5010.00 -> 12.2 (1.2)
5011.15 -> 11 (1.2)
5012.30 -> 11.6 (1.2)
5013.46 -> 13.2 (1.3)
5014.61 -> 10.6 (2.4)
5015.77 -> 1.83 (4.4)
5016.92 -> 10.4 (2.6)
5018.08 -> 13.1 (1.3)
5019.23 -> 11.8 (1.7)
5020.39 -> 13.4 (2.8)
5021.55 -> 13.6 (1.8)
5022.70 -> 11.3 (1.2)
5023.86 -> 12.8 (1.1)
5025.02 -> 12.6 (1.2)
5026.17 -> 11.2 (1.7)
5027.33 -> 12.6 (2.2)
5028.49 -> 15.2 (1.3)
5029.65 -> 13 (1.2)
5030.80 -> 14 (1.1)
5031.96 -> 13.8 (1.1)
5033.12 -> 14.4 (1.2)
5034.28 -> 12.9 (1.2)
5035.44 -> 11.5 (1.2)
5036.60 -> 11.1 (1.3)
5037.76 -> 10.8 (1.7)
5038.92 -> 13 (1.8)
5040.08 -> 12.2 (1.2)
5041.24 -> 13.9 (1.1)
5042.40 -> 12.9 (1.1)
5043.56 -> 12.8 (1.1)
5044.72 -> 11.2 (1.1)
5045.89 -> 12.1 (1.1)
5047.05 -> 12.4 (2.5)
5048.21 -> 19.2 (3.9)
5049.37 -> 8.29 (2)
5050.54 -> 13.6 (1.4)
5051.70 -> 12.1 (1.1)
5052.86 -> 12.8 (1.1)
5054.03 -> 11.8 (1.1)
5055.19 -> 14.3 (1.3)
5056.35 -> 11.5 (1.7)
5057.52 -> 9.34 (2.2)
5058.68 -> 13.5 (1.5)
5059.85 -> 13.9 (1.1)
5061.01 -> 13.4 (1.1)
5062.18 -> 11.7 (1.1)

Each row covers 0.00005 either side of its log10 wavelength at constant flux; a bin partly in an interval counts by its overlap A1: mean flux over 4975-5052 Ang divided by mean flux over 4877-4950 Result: 0.9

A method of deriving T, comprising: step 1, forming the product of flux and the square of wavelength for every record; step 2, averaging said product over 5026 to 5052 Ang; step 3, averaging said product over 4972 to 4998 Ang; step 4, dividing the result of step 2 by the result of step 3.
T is 1.10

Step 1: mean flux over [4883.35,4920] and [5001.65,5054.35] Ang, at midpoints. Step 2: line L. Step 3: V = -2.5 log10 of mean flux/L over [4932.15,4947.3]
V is -0.16 mag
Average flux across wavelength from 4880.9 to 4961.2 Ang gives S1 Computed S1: 13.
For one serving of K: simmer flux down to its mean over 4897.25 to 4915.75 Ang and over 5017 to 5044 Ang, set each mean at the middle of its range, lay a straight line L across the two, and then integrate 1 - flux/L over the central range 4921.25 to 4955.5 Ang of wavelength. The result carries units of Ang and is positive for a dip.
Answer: -2.5 Ang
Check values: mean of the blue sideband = 12.9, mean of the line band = 13.8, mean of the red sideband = 12.7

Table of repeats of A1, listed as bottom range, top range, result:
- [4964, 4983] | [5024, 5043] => 1.04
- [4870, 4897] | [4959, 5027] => 1.02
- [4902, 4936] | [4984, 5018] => 0.89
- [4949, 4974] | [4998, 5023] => 0.92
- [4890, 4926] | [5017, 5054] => 0.99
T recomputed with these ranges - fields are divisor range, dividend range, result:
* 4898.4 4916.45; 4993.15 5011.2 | 0.97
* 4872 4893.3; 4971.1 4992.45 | 1.06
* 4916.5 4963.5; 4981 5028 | 0.91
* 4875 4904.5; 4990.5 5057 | 1.03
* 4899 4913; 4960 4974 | 1.03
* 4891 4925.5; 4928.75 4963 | 1.08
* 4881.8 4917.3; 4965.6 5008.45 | 0.99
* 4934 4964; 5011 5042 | 0.93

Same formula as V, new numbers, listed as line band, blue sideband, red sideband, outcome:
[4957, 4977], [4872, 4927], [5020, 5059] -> 0.00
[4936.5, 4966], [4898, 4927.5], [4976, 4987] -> -0.11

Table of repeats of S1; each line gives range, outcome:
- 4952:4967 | 12.9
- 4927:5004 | 12.8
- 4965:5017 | 11.8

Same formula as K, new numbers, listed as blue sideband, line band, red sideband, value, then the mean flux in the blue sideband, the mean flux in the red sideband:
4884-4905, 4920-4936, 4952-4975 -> -1.0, 13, 12.8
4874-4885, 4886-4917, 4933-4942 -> 0.6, 11.9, 14.5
